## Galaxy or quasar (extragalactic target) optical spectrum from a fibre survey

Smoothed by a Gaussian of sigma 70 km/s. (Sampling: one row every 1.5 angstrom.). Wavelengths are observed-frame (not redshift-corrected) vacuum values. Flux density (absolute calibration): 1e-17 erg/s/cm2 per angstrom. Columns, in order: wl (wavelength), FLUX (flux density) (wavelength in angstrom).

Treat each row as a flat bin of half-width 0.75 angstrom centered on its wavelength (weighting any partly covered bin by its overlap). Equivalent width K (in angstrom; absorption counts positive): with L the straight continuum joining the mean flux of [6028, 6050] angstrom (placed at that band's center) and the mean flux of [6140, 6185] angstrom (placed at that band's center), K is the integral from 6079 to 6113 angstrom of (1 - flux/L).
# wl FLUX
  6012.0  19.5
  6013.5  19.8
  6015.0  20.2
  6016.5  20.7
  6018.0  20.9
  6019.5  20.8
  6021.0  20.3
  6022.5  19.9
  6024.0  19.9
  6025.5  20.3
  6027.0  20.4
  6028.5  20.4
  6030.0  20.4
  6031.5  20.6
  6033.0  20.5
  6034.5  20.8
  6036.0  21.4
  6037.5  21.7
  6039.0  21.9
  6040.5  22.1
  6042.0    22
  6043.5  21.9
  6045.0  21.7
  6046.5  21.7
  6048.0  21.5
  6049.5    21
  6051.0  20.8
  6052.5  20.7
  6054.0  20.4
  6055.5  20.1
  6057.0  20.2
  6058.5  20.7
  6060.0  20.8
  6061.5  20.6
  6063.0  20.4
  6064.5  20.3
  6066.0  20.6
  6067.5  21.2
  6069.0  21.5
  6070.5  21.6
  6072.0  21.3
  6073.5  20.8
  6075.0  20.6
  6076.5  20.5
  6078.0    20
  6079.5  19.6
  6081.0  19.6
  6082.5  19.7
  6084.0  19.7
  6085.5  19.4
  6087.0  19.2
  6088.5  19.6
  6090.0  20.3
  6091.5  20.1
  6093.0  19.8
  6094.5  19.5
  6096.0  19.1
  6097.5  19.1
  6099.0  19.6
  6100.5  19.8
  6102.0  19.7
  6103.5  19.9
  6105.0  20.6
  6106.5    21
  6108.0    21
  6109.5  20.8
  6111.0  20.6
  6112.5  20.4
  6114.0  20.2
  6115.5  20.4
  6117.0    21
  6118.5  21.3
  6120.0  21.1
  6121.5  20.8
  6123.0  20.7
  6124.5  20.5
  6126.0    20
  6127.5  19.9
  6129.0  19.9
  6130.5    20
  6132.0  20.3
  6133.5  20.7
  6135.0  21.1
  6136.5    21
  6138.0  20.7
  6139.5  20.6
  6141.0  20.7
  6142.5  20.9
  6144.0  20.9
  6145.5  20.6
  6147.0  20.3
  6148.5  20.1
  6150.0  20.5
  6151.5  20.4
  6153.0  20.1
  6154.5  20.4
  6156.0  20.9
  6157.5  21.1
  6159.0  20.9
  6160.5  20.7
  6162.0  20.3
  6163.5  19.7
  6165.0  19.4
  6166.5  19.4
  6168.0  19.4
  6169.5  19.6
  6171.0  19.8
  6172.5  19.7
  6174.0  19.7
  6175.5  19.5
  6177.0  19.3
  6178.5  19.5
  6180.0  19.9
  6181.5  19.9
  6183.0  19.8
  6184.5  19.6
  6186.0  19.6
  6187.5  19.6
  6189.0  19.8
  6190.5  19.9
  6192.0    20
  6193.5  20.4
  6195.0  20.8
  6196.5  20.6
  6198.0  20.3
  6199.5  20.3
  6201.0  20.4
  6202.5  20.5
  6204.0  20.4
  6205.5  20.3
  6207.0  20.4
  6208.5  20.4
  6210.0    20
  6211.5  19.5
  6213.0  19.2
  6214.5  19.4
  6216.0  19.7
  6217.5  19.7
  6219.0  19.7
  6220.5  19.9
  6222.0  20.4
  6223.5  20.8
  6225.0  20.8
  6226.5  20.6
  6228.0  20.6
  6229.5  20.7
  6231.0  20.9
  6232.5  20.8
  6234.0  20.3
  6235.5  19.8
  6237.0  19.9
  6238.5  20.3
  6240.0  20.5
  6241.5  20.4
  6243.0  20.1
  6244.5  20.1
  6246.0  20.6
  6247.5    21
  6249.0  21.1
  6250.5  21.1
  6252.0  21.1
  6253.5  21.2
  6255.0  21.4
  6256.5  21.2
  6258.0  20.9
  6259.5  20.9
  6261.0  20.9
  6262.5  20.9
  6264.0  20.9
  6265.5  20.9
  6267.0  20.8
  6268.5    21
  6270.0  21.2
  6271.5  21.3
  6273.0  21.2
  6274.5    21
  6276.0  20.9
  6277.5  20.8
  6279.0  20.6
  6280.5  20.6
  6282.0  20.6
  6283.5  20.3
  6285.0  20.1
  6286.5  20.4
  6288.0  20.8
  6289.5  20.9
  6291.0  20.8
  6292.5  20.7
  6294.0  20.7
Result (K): 1.4 angstrom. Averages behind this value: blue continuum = 21.3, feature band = 19.9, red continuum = 20.1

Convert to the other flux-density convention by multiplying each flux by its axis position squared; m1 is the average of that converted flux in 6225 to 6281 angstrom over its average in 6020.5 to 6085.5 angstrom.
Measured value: 1.07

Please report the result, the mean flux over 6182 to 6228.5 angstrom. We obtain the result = 20.1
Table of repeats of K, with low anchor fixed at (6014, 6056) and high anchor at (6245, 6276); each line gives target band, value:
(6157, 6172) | 0.69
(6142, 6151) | 0.18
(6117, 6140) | 0.39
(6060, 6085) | 0.50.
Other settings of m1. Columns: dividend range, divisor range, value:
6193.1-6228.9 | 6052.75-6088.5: 1.04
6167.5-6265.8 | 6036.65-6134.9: 1.03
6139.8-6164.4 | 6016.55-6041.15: 1.03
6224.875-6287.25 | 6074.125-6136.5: 1.08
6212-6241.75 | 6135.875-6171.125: 1.02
